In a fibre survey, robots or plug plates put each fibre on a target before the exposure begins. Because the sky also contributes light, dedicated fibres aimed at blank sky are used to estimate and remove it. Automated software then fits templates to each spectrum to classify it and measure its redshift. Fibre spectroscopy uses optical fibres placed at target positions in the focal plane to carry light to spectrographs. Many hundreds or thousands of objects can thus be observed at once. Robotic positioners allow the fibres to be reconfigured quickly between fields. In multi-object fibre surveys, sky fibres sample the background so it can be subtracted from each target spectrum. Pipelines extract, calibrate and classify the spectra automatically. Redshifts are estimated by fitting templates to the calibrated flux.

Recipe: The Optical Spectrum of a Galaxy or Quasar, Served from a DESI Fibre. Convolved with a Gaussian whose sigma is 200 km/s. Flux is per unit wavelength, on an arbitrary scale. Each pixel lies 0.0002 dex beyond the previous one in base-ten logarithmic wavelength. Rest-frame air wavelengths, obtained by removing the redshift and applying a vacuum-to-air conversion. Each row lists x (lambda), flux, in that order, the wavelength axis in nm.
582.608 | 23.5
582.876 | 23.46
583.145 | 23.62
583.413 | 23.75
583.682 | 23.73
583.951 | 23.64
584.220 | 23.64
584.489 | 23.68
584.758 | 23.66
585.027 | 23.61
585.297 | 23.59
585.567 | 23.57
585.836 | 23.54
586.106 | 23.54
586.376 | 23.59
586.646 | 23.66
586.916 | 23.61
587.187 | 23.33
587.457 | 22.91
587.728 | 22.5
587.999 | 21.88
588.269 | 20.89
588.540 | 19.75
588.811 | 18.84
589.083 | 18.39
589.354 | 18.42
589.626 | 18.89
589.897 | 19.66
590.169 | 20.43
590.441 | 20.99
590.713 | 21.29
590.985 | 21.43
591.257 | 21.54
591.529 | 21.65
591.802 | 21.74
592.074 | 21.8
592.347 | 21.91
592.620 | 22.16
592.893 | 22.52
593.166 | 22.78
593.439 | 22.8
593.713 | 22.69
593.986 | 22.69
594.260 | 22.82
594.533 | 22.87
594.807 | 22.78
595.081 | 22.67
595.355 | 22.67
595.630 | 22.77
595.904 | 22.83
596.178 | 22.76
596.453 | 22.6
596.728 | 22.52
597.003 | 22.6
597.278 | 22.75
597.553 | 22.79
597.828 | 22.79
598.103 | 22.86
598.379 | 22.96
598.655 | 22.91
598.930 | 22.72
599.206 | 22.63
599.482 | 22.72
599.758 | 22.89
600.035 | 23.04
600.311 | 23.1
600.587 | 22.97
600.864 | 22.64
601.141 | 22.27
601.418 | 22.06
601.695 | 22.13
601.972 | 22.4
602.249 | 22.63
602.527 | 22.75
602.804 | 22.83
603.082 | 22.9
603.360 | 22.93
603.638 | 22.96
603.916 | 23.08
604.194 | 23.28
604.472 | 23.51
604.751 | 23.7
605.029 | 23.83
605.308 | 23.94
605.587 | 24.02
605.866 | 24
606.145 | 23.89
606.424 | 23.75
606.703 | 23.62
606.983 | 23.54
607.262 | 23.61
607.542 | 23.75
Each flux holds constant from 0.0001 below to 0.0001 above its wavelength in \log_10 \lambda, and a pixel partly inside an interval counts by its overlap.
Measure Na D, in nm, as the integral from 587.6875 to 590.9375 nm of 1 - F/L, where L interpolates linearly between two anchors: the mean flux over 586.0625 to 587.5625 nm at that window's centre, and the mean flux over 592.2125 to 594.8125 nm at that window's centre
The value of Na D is 0.42 nm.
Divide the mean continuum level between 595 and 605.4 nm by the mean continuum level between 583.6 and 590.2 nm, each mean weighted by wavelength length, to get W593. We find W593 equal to 1.0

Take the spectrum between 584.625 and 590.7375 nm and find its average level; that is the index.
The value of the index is 21.8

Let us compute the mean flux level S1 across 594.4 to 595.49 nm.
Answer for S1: 22.7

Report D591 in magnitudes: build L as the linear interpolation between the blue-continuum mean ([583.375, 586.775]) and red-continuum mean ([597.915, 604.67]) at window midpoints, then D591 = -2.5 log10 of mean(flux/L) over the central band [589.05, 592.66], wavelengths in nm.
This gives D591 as 0.13 mag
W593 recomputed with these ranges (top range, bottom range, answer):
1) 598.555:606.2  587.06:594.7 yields 1.07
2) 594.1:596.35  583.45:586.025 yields 0.96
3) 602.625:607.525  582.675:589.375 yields 1.04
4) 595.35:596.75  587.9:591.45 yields 1.12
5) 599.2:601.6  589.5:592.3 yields 1.08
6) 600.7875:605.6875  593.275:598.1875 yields 1.01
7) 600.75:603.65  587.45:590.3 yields 1.12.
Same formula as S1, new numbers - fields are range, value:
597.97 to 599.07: 22.9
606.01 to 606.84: 23.8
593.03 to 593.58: 22.8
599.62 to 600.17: 22.9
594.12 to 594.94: 22.8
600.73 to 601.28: 22.4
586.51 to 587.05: 23.6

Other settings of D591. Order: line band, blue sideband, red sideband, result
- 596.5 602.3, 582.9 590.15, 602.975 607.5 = 0.02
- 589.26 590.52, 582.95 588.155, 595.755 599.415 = 0.18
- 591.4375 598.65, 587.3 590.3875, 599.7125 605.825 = -0.05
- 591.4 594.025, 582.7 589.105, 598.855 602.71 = 0.02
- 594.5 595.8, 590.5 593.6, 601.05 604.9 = -0.03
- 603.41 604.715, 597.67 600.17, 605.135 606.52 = 0.02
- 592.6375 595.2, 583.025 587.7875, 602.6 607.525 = 0.04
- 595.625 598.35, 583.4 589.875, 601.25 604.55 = -0.01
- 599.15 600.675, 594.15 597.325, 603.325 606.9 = 0.01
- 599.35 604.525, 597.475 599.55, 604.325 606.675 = 0.02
